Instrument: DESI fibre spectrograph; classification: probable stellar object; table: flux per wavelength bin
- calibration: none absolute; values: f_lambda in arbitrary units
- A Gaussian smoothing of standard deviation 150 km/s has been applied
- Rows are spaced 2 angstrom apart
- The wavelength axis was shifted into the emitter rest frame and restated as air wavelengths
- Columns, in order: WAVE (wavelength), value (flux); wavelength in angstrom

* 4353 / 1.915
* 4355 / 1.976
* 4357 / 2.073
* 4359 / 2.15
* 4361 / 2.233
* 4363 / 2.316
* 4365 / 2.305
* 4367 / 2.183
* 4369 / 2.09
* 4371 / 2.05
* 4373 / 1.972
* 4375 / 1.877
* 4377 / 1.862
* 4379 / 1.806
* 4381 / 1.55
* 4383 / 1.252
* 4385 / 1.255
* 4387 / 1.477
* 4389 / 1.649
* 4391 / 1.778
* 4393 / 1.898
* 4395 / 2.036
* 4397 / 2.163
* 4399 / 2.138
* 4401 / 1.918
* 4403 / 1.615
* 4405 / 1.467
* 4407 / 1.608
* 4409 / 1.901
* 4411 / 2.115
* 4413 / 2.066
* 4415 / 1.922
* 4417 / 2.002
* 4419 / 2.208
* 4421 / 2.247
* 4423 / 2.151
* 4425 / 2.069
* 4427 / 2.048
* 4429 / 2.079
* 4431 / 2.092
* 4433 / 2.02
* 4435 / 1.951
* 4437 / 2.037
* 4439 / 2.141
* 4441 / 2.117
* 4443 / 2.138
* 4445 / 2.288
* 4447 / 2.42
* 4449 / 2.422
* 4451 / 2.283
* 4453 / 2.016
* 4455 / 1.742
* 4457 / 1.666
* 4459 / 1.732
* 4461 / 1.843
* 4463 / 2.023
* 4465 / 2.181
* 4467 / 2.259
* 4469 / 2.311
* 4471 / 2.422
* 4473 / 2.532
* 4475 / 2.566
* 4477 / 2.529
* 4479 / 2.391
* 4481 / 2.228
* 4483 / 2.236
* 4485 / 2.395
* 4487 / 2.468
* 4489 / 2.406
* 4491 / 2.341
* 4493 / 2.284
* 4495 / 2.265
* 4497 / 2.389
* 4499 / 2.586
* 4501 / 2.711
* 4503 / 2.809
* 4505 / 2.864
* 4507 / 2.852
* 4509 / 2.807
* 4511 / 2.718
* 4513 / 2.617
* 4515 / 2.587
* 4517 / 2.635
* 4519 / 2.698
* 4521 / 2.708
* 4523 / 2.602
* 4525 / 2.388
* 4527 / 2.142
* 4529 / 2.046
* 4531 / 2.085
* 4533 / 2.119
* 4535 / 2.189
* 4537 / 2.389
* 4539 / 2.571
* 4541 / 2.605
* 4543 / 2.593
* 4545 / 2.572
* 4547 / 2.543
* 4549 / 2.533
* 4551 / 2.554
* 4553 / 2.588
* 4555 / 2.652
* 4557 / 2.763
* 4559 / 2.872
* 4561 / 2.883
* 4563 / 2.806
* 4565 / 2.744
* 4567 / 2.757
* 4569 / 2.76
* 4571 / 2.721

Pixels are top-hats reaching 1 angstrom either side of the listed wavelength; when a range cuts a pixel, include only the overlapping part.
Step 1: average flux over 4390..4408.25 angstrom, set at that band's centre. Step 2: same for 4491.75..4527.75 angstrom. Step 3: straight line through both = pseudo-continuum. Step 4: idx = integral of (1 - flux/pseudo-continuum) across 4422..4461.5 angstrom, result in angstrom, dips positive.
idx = 1.2 angstrom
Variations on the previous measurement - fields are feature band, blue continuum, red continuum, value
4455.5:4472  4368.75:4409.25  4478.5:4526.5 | 1.7 angstrom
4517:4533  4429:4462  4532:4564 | 0.5 angstrom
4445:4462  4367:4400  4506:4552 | 0.9 angstrom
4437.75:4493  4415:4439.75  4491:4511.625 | 3.0 angstrom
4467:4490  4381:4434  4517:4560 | -2.0 angstrom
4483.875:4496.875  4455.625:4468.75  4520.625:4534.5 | -1.6 angstrom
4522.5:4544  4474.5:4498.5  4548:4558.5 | 1.9 angstrom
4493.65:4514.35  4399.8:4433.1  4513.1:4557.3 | -2.7 angstrom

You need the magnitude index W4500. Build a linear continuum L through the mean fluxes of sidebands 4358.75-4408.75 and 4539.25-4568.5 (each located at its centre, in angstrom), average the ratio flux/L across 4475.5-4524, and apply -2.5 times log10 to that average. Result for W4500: -0.06 mag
